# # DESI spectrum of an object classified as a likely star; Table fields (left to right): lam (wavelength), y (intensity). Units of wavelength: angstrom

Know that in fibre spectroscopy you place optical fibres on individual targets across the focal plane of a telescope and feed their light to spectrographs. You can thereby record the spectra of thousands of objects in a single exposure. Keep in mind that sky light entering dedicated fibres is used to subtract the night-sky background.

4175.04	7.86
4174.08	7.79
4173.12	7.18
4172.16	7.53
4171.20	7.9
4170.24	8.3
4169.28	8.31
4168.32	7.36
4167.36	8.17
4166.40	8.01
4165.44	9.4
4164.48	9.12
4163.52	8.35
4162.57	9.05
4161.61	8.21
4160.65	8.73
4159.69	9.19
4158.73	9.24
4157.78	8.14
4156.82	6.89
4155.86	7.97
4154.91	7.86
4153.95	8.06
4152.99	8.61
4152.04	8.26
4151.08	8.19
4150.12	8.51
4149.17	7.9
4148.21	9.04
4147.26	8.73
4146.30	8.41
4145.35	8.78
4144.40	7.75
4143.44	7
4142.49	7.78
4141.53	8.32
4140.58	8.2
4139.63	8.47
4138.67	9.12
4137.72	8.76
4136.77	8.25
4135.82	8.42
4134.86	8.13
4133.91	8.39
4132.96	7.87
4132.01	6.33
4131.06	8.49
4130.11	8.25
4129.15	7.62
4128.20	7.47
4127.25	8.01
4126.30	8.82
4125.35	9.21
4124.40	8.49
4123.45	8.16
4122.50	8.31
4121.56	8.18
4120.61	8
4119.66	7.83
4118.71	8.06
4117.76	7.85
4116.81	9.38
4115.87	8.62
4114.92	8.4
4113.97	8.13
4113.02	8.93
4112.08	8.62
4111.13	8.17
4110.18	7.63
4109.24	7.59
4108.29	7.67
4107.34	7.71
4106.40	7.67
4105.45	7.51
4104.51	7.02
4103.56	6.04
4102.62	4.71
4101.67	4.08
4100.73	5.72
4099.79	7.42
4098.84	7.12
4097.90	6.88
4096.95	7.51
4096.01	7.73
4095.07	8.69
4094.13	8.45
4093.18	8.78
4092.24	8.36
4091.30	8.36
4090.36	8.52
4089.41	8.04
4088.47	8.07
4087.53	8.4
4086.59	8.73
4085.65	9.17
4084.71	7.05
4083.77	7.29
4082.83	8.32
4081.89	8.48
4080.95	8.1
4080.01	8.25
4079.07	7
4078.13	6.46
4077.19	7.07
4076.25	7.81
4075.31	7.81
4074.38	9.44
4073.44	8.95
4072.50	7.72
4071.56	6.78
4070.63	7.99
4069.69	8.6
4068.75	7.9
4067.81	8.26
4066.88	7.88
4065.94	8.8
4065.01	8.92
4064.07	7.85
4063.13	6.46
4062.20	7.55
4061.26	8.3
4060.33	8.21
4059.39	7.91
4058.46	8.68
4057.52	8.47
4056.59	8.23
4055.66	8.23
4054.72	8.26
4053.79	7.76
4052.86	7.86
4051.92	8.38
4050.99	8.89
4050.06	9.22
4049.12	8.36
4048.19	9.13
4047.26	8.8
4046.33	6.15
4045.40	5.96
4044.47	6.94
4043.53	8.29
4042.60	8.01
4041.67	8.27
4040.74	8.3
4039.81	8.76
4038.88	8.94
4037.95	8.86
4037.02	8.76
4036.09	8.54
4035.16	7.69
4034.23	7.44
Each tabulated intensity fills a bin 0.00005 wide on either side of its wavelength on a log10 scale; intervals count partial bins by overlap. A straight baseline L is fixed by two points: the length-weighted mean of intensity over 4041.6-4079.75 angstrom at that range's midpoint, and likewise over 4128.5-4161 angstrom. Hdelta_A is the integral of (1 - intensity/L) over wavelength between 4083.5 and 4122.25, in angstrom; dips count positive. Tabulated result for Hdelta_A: 1.6 angstrom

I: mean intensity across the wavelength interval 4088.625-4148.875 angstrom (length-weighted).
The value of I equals 7.94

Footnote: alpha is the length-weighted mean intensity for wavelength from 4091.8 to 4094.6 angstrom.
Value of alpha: 8.52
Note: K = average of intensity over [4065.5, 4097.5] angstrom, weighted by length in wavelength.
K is 8.08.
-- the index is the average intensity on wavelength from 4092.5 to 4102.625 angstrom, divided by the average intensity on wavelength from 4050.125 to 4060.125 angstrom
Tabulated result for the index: 0.86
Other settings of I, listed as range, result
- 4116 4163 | 8.26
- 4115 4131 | 8.27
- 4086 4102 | 7.74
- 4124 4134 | 8.07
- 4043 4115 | 7.85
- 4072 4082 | 7.89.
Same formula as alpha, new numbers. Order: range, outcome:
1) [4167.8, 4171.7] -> 7.97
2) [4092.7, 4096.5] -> 8.42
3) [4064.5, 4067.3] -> 8.53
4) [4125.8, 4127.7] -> 8.43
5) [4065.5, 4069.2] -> 8.21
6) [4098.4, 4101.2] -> 6.75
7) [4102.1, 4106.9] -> 6.58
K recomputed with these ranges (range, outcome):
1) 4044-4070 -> 8.07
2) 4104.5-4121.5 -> 8.07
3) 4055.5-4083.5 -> 8.01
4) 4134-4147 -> 8.27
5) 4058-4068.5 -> 8.07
